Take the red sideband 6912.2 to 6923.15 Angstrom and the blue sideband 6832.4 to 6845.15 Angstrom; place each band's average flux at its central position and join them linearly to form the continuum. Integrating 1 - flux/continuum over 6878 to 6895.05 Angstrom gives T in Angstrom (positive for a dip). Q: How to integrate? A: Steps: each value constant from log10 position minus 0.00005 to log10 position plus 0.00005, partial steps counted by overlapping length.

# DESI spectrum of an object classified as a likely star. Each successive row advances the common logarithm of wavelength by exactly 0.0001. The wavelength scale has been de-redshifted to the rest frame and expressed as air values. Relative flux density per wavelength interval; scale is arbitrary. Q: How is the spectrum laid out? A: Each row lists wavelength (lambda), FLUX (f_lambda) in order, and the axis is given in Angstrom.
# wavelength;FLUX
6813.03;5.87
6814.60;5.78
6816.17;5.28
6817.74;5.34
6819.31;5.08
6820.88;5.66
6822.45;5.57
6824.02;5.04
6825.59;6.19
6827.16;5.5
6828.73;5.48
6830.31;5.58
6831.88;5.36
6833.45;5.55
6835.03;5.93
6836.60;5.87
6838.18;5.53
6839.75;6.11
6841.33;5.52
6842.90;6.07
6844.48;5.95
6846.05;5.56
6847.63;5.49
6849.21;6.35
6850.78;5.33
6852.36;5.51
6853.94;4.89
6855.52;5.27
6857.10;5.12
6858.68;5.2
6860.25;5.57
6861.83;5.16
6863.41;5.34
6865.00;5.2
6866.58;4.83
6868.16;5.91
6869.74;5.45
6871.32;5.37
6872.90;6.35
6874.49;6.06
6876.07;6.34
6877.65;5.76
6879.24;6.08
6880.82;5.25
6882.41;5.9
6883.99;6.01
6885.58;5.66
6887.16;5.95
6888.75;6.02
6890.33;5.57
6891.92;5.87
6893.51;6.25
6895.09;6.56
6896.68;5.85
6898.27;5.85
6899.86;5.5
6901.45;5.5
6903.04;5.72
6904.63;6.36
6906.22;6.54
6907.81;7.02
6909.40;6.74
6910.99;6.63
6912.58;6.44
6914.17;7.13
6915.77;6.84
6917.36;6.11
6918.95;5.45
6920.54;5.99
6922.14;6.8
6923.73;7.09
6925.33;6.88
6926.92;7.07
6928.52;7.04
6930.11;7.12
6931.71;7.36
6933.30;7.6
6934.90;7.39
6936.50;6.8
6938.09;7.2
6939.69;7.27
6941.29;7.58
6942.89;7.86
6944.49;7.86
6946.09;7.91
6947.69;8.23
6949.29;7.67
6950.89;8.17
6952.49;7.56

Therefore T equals 0.79 Angstrom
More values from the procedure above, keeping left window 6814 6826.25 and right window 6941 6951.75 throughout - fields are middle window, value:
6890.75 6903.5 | 2.0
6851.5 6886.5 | 4.7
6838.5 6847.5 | 0.2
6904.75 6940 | 2.9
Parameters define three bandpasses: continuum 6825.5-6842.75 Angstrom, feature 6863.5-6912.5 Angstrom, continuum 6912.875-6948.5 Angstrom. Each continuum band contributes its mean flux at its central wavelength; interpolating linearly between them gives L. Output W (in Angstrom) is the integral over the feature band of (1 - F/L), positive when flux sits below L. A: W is 4.1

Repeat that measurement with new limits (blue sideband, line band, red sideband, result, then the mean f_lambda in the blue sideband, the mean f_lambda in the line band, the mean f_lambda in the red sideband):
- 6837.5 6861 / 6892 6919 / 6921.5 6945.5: 1.7 Angstrom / 5.57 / 6.28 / 7.27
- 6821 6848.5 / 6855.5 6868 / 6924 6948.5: 1.8 Angstrom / 5.67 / 5.24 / 7.4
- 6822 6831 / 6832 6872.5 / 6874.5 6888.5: 1.3 Angstrom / 5.56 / 5.53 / 5.89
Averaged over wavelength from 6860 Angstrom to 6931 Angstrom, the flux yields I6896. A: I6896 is 6.1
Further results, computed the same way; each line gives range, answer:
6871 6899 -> 5.94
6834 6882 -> 5.61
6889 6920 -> 6.2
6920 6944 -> 7.16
